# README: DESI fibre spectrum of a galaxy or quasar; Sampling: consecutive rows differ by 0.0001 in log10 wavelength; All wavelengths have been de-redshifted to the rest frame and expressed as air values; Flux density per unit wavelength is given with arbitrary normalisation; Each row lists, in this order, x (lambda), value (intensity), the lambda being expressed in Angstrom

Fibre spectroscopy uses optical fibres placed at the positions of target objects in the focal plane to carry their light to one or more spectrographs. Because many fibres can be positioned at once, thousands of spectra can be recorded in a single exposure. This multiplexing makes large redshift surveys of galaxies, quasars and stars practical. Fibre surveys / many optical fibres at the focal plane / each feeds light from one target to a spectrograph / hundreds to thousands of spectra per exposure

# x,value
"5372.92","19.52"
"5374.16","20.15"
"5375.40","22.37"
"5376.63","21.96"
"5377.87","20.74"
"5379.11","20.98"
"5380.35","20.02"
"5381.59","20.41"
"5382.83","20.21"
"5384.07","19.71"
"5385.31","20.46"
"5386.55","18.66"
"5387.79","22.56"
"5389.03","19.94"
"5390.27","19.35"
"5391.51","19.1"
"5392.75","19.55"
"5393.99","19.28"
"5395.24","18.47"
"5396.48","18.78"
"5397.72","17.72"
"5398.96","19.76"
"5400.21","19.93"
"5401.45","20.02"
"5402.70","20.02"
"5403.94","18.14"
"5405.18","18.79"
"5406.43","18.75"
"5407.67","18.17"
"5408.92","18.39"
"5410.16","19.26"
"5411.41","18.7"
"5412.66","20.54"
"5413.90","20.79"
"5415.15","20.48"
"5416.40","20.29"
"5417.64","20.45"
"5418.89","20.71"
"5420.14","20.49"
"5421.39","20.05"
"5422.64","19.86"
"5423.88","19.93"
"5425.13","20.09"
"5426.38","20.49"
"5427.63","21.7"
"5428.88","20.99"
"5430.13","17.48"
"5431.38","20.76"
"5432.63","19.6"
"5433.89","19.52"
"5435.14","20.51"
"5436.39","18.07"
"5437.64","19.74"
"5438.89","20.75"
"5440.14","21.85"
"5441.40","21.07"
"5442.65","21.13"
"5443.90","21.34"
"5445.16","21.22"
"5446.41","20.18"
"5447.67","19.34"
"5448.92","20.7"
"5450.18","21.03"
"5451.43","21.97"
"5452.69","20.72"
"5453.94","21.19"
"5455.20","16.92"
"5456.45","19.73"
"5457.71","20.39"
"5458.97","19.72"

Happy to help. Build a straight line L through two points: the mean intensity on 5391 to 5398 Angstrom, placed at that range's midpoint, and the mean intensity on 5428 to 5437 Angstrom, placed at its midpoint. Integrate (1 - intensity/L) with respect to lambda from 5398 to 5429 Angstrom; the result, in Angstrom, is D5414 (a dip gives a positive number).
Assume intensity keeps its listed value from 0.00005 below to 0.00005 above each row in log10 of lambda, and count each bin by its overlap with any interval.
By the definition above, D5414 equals -0.9 Angstrom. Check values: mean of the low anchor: 18.9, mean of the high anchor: 19.6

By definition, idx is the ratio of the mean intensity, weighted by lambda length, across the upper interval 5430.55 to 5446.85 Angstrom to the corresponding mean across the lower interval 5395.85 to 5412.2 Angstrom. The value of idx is 1.1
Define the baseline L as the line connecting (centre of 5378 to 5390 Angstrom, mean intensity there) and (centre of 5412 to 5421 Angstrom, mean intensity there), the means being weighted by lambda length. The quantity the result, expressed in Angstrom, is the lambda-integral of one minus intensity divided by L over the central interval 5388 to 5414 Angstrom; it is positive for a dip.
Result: 1.5 Angstrom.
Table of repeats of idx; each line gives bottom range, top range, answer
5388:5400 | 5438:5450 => 1.08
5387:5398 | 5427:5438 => 1.02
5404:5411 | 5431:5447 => 1.10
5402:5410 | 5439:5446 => 1.13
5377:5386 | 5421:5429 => 1.00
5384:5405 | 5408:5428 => 1.03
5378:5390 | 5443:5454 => 1.03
